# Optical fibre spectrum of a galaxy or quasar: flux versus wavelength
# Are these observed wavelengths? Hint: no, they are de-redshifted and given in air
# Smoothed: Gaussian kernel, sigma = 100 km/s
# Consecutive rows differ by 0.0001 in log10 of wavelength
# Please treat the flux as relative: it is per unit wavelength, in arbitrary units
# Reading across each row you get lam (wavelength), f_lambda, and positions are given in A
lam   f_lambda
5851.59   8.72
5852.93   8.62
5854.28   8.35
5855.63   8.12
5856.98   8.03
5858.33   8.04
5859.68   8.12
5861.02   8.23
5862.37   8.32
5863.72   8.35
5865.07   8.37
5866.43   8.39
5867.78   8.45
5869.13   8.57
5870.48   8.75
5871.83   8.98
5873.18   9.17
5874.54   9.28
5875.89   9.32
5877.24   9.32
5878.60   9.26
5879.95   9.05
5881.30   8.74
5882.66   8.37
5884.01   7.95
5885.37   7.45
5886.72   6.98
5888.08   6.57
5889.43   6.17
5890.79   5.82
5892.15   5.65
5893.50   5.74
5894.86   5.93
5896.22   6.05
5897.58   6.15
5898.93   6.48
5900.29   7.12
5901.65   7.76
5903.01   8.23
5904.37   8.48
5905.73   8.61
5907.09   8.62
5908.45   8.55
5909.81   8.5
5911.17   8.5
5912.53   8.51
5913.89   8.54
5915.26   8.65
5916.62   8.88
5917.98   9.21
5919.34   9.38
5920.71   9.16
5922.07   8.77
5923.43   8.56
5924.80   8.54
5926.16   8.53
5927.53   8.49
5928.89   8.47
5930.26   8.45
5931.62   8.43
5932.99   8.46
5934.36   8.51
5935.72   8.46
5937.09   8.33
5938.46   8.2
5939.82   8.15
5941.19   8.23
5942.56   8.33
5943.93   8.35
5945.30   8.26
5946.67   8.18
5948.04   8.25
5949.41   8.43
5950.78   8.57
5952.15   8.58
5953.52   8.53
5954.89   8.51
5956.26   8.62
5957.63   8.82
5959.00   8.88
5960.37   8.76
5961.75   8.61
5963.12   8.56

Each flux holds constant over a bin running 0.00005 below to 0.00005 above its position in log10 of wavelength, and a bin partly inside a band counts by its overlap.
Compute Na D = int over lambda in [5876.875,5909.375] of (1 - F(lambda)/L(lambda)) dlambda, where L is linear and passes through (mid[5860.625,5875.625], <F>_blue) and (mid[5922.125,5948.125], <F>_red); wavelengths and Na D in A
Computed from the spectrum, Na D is 4.2 A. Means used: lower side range 8.65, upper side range 8.39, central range 7.45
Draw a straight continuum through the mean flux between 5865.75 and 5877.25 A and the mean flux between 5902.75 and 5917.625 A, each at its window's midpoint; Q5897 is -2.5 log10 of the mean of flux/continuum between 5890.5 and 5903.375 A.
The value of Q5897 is 0.32 mag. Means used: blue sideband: 8.89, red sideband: 8.58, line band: 6.47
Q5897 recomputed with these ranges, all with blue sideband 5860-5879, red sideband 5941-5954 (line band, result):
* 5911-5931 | -0.03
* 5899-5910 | 0.06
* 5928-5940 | 0.00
